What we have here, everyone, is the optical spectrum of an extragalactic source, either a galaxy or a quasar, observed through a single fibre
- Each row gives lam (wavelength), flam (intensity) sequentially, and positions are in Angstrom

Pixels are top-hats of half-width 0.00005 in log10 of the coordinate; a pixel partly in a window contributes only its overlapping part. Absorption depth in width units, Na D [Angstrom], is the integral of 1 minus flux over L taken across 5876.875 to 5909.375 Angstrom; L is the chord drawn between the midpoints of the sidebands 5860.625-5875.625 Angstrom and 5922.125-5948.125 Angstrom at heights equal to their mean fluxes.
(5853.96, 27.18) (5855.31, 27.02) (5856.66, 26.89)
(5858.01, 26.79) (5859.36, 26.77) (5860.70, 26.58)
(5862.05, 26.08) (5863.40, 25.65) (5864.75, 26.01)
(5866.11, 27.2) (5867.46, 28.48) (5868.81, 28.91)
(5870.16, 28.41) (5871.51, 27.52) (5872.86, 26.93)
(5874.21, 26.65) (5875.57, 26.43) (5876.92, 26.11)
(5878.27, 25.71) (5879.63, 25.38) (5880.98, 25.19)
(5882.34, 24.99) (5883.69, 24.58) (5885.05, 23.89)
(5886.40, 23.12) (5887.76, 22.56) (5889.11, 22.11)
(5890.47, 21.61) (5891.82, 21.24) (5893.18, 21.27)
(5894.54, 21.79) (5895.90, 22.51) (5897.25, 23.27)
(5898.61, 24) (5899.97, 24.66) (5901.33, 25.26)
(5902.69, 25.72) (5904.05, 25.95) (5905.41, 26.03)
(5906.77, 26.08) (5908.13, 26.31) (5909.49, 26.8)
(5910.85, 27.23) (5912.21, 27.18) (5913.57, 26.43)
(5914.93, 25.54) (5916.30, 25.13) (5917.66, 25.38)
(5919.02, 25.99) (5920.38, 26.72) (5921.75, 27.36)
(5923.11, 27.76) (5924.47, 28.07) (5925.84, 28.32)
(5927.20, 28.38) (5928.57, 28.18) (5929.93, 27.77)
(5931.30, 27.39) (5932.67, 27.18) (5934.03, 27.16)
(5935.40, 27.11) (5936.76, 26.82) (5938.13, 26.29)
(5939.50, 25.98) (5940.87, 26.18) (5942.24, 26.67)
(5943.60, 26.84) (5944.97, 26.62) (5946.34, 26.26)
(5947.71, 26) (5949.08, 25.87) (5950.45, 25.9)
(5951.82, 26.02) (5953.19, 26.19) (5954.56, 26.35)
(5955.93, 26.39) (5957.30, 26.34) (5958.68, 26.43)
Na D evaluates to 3.6 Angstrom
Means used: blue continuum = 27.1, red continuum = 27.1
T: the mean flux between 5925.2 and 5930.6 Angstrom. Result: 28.2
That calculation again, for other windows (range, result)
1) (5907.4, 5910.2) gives 26.6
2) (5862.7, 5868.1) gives 26.8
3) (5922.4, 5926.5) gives 28.1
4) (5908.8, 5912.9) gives 27.1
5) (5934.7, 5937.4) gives 27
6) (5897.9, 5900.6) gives 24.3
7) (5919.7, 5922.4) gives 27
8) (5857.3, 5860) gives 26.8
